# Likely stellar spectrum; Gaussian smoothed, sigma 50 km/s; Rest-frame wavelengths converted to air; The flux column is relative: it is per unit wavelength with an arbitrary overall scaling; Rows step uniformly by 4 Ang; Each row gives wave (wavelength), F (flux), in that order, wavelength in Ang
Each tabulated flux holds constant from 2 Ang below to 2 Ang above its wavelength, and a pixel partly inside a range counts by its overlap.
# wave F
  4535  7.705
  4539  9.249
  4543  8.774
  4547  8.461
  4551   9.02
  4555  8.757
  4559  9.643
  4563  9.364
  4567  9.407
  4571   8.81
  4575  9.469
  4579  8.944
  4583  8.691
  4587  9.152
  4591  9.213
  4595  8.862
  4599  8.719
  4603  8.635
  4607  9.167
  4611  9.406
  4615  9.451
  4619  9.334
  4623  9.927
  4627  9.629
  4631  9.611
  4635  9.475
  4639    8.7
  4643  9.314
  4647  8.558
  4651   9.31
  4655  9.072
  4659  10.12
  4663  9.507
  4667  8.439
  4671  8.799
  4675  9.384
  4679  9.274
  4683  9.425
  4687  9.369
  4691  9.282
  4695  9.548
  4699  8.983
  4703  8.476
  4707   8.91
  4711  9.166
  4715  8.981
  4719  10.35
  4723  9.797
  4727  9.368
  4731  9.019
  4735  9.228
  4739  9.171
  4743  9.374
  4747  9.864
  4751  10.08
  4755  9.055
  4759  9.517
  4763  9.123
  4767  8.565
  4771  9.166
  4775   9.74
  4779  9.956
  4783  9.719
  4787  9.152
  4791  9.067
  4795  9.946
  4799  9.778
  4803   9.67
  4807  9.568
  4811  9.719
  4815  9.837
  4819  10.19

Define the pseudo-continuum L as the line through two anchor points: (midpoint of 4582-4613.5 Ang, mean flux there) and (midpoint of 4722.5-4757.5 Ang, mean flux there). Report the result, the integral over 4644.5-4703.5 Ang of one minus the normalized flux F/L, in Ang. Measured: 0.24 Ang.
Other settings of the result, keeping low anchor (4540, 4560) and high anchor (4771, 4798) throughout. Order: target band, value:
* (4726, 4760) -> 0.2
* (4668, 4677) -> 0.2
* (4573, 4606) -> 0.2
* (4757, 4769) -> 0.6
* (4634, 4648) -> 0.2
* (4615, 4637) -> -1.1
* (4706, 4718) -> 0.3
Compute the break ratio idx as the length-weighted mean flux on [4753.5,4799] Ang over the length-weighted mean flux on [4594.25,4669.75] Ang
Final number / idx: 1.02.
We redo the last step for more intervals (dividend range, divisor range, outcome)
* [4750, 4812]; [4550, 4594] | 1.04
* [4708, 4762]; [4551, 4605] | 1.04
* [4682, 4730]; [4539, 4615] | 1.03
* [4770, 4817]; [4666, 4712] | 1.06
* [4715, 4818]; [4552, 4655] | 1.04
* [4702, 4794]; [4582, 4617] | 1.03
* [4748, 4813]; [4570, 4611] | 1.06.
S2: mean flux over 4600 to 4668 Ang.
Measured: 9.28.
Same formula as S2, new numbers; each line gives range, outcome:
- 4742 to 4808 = 9.49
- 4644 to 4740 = 9.23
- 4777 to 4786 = 9.76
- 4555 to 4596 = 9.14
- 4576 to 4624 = 9.12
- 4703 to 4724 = 9.33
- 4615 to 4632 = 9.61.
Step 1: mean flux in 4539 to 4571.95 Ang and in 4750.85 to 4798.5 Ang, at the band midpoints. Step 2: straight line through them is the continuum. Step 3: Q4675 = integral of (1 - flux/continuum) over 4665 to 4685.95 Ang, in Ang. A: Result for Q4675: 0.38 Ang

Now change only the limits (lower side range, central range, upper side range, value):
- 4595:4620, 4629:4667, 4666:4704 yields -0.6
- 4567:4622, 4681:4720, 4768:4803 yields 0.5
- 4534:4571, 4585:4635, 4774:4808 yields -0.8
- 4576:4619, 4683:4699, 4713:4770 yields -0.1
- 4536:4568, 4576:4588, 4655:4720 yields 0.2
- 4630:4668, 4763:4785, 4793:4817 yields 0.6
